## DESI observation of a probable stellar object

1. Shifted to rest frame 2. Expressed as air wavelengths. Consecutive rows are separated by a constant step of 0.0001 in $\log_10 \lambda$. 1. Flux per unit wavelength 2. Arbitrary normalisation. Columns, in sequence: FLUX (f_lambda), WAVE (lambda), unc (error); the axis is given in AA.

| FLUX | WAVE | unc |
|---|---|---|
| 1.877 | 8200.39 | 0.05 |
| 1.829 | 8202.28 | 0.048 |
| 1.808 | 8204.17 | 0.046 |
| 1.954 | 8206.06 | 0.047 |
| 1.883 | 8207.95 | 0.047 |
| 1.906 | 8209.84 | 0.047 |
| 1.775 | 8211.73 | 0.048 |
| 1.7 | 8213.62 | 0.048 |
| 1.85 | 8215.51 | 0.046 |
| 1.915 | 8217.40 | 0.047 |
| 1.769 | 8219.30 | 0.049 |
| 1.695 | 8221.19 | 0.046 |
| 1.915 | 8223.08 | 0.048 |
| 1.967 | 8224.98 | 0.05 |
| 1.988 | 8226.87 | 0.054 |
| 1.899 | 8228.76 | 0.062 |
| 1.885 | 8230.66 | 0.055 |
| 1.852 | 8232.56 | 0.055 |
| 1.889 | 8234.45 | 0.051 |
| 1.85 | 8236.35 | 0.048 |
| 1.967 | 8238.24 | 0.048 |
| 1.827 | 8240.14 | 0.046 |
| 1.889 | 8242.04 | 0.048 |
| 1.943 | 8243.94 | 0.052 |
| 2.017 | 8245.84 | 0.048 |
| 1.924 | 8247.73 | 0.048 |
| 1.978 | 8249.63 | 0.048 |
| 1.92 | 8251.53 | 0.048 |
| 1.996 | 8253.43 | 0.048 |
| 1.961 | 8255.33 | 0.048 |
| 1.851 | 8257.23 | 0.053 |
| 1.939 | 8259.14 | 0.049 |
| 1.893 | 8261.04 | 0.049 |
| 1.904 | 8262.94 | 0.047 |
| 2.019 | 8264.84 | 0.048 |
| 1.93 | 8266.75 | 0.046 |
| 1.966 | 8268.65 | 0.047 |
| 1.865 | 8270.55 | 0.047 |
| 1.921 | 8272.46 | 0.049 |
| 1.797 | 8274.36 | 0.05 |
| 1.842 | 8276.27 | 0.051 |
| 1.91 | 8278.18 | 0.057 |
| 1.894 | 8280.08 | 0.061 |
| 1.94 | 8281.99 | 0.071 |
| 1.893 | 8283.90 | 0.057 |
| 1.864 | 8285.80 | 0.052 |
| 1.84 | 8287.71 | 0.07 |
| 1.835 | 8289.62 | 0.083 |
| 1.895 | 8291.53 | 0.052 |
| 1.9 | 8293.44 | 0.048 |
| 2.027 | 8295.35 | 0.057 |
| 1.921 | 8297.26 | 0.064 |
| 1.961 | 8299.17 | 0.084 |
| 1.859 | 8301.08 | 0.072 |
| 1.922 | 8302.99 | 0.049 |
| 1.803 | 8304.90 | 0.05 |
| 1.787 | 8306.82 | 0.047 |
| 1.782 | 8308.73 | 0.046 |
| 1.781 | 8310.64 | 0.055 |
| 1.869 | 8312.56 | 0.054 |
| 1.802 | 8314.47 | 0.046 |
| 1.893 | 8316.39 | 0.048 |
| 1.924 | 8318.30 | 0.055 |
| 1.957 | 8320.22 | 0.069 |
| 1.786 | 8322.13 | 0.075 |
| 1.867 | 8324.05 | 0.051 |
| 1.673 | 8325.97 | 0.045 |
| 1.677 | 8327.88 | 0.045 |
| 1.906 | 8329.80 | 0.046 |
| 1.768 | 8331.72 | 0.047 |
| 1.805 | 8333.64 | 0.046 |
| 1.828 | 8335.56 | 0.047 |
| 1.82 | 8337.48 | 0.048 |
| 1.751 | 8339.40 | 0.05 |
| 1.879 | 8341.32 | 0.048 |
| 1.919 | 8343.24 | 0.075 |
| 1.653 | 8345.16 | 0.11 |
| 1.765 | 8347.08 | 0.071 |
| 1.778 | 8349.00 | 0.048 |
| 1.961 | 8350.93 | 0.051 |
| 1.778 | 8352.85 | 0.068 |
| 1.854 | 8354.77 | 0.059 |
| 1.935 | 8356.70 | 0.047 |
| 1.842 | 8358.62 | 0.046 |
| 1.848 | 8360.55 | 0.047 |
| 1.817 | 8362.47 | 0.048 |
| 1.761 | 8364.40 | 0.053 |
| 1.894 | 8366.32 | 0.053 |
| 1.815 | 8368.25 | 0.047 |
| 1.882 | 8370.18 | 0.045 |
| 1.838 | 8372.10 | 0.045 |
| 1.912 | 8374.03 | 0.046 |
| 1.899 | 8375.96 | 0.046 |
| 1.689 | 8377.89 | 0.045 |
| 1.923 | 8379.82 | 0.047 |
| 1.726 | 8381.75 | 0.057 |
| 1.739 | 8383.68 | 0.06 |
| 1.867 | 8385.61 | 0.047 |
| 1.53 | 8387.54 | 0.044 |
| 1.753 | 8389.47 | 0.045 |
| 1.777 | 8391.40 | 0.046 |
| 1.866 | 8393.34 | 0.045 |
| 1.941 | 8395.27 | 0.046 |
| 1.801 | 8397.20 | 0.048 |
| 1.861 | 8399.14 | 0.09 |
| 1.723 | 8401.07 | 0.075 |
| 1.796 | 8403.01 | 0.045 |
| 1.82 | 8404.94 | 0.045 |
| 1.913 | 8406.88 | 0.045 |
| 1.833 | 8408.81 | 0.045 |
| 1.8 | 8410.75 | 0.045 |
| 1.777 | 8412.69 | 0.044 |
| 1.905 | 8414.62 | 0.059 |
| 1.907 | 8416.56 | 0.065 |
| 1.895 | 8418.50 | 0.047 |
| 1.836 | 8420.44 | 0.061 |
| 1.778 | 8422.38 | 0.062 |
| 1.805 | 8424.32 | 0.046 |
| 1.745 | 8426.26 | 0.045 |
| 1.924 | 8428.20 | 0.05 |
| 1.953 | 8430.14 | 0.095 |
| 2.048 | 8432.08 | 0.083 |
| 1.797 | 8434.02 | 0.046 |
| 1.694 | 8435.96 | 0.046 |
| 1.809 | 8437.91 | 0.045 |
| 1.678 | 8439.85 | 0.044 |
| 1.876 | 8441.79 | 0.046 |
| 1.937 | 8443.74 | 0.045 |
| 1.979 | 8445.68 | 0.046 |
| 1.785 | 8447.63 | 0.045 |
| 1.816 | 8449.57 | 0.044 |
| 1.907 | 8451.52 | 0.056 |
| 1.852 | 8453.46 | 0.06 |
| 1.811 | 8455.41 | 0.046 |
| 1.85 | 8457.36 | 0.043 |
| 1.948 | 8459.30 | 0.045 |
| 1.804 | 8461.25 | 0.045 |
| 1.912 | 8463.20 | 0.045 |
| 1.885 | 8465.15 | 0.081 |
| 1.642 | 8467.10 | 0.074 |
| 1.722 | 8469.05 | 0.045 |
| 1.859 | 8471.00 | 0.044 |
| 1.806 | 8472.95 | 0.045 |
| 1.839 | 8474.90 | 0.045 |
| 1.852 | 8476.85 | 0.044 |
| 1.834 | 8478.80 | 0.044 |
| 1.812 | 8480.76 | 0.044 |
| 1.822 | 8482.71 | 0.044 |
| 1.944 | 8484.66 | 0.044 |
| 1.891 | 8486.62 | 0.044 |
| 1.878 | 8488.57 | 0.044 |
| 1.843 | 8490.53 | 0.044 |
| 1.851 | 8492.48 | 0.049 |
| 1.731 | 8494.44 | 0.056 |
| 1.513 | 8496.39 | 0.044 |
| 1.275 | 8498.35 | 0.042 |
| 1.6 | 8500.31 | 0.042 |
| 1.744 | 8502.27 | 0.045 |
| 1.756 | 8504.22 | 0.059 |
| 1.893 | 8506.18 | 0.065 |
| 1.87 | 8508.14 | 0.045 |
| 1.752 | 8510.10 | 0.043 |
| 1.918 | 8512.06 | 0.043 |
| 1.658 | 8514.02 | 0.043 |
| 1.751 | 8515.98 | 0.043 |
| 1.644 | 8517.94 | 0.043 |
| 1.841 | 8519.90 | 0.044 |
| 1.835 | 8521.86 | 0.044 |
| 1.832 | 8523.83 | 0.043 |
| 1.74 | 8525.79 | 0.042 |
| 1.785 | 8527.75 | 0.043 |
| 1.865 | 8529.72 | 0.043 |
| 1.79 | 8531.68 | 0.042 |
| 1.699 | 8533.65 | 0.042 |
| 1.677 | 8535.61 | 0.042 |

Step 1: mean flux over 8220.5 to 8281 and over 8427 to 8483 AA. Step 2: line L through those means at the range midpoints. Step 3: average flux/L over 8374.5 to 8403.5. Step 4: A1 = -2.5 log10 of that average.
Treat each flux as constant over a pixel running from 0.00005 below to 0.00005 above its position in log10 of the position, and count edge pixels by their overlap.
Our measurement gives 0.04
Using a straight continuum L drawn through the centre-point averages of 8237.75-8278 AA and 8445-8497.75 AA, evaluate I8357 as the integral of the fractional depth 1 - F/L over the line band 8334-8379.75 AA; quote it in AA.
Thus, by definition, 1.0 AA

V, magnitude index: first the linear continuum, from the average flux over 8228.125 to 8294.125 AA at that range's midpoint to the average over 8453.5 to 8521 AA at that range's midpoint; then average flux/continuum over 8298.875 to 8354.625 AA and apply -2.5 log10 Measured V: 0.03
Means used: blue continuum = 1.91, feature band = 1.82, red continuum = 1.79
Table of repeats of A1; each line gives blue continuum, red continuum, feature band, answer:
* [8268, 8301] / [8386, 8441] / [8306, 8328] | 0.03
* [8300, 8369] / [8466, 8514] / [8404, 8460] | -0.03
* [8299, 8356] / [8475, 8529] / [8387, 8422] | -0.01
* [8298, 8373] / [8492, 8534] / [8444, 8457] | -0.05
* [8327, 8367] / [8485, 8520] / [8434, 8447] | -0.03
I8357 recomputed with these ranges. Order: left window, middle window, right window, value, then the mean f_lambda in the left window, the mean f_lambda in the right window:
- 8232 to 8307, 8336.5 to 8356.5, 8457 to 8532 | 0.49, 1.91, 1.79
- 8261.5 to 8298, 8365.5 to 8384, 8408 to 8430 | 0.26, 1.9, 1.84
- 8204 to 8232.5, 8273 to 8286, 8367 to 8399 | -0.26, 1.86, 1.81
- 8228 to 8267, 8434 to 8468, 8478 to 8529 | -0.63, 1.92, 1.77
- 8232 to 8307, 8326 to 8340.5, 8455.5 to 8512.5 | 0.67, 1.91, 1.79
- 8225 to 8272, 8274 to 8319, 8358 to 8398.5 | 0.25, 1.92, 1.82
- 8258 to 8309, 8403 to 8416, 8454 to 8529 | -0.07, 1.89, 1.79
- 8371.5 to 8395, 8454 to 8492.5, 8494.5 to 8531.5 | -1.84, 1.8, 1.74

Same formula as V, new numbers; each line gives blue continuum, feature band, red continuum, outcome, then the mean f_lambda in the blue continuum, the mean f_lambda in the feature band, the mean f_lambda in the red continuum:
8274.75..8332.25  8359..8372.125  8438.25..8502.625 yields 0.001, 1.86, 1.84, 1.8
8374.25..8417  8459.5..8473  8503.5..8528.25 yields -0.007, 1.81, 1.81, 1.79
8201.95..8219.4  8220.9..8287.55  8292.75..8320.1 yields -0.030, 1.84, 1.91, 1.88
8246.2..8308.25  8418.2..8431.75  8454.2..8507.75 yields -0.020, 1.91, 1.86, 1.79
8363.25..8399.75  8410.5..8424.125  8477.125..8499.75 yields -0.027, 1.81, 1.84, 1.76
